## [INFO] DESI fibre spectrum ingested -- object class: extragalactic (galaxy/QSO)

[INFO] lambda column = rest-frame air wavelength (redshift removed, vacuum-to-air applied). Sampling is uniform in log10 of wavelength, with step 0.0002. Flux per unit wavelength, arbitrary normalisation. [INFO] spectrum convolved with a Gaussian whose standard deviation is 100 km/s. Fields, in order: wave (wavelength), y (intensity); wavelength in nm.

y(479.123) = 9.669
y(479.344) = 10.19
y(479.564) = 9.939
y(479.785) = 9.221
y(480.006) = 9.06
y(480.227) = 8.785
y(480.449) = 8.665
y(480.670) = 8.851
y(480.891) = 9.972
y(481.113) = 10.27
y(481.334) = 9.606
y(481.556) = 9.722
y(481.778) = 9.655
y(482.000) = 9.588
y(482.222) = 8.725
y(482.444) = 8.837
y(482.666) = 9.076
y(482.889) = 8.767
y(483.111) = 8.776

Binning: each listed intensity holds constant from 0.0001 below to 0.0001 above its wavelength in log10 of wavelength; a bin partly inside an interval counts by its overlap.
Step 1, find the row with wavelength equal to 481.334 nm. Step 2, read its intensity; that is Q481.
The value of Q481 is 9.606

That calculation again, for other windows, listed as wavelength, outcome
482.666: 9.076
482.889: 8.767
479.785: 9.221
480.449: 8.665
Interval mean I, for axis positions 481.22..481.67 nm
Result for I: 9.67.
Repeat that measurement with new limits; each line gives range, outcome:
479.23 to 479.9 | 9.78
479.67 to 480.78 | 8.92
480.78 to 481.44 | 9.96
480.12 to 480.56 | 8.71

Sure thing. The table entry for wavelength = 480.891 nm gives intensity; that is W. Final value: 9.972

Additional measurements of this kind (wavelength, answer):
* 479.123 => 9.669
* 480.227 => 8.785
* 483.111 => 8.776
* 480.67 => 8.851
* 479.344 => 10.19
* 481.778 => 9.655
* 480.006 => 9.06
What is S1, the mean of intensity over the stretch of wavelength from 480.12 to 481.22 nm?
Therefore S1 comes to 9.3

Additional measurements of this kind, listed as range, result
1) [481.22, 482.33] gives 9.46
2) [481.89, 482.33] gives 9.16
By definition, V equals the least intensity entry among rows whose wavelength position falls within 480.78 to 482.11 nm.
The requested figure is 9.588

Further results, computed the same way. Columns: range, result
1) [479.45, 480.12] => 9.06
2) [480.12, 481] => 8.665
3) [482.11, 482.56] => 8.725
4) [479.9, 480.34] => 8.785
